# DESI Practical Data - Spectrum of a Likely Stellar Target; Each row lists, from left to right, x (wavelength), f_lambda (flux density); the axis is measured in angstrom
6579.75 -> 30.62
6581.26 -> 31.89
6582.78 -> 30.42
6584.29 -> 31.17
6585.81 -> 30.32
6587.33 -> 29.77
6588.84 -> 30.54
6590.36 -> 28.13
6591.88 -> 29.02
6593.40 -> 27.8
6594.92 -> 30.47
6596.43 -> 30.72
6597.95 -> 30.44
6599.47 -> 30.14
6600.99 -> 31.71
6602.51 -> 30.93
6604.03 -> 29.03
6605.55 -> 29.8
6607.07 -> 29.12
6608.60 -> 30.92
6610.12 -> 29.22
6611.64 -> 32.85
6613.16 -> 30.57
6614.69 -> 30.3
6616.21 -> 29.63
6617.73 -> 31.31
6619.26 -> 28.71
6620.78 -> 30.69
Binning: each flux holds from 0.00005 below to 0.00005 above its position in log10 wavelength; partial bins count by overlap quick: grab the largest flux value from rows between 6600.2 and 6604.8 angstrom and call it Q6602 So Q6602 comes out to 31.71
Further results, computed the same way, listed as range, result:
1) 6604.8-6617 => 32.85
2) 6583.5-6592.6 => 31.17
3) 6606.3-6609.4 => 30.92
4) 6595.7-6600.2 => 30.72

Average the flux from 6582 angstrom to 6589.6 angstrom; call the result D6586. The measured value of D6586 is 30.4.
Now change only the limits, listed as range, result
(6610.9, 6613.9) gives 31.7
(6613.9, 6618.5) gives 30.4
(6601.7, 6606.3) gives 29.9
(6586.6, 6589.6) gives 30.2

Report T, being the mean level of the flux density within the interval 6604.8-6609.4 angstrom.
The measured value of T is 29.9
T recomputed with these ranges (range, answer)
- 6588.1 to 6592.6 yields 29.2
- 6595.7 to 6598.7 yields 30.6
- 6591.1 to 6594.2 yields 28.4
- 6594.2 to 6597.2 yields 30.7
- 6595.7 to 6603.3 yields 30.8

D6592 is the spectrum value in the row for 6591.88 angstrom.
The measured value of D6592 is 29.02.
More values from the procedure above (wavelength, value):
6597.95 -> 30.44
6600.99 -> 31.71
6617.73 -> 31.31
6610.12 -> 29.22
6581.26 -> 31.89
